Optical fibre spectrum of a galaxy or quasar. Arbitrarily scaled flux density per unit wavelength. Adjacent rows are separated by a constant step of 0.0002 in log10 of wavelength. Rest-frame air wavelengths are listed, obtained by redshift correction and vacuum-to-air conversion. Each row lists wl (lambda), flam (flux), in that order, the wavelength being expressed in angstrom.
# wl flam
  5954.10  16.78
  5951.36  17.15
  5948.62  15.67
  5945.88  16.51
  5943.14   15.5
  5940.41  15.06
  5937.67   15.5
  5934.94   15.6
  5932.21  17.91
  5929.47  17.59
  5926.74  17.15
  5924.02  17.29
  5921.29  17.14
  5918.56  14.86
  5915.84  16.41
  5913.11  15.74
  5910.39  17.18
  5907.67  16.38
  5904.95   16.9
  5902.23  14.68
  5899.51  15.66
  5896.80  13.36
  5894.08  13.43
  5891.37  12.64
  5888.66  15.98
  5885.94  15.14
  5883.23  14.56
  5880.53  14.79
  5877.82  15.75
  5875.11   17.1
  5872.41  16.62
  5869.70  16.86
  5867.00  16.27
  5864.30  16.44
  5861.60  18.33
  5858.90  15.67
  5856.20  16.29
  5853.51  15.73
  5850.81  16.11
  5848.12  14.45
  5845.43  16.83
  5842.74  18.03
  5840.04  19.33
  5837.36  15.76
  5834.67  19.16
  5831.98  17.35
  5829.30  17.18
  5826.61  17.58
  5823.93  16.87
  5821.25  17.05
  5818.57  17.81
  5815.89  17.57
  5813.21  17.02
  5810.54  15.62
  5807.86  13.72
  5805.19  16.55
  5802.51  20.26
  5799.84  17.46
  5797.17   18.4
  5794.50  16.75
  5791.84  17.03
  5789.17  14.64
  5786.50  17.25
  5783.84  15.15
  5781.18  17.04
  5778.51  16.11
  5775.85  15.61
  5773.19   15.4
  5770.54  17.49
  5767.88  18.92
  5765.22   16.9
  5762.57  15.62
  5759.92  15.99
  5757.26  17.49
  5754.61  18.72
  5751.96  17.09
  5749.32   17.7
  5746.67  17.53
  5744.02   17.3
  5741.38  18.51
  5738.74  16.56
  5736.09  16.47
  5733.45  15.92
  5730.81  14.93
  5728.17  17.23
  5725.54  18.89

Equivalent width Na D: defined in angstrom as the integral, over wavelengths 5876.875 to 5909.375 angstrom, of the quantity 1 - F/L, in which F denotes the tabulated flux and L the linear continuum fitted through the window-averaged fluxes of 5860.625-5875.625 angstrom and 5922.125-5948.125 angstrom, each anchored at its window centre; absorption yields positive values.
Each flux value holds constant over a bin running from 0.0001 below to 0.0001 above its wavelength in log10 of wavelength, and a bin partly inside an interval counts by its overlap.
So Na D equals 3.4 angstrom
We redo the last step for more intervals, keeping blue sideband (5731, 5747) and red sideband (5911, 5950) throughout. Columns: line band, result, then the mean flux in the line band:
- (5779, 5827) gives -0.50 angstrom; 16.8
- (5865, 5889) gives 0.80 angstrom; 15.9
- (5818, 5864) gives -1.22 angstrom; 17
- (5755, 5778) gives 0.06 angstrom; 16.7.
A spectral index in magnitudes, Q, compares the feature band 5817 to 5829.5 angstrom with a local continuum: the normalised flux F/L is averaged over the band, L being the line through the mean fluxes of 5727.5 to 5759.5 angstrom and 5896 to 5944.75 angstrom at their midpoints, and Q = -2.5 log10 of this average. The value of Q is -0.042 mag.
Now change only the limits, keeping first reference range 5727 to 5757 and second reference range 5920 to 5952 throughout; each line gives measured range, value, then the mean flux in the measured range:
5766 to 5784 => 0.02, 16.6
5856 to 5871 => 0.00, 16.7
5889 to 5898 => 0.23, 13.5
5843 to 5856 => 0.05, 16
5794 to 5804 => -0.09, 18.3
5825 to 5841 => -0.05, 17.7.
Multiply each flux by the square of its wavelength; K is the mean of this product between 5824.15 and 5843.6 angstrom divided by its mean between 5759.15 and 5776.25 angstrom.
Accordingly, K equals 1.09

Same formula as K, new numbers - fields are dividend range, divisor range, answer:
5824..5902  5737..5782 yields 0.98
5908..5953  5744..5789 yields 1.03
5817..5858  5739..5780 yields 1.02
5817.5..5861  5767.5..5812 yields 1.04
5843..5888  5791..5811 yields 0.97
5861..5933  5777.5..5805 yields 0.97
